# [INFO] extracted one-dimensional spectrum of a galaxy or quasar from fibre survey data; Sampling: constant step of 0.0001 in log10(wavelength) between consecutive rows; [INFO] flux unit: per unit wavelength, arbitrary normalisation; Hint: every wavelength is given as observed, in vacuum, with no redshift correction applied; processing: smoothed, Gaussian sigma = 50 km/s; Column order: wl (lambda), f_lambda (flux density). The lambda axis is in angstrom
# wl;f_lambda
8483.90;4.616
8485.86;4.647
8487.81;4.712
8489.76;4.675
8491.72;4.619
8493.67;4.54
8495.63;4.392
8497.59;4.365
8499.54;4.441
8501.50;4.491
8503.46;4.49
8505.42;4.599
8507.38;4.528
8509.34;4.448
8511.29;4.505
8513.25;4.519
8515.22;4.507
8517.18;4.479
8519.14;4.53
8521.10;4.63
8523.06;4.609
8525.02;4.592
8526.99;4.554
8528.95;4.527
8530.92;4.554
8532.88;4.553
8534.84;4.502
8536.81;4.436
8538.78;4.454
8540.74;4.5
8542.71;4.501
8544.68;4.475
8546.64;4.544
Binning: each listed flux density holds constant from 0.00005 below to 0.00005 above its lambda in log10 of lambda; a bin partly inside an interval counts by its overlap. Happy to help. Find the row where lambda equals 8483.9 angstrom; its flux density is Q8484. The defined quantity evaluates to 4.616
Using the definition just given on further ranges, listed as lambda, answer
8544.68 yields 4.475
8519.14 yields 4.53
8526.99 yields 4.554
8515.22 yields 4.507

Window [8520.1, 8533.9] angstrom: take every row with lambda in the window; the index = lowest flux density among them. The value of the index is 4.527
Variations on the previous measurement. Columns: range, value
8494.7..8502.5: 4.365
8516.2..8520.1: 4.479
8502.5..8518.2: 4.448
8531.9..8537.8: 4.436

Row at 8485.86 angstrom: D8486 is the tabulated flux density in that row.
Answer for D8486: 4.647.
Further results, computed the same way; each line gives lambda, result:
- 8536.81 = 4.436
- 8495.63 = 4.392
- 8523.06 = 4.609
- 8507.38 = 4.528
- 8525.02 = 4.592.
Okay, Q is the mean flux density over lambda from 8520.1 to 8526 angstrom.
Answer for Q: 4.62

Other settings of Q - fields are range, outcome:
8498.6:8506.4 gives 4.5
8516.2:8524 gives 4.57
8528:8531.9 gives 4.54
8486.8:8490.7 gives 4.7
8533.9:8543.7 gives 4.47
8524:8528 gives 4.57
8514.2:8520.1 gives 4.5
